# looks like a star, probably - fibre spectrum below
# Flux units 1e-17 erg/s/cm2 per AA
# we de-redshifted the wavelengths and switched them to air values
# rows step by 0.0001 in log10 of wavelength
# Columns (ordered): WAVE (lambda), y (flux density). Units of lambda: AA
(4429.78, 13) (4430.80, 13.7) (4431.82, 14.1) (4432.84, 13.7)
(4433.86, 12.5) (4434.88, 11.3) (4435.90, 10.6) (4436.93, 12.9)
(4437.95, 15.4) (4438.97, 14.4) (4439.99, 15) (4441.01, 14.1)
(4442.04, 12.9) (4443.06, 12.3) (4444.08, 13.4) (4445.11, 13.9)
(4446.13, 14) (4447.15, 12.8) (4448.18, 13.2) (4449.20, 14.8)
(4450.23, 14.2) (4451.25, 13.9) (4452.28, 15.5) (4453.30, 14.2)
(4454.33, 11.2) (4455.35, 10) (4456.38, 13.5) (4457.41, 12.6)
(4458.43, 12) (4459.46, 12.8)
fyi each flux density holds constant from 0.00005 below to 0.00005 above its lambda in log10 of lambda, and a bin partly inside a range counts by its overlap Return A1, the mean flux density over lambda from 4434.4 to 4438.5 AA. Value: 12.6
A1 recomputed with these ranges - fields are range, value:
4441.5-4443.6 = 12.6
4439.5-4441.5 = 14.6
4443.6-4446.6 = 13.8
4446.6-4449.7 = 13.6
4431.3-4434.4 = 13.4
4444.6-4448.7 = 13.5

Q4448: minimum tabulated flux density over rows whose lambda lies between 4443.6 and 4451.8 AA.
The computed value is 12.8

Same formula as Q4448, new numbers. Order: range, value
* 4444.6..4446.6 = 13.9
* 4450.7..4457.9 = 10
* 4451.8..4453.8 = 14.2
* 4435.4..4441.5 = 10.6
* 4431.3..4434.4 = 12.5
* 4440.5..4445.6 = 12.3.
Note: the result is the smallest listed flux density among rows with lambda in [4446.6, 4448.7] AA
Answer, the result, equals 12.8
